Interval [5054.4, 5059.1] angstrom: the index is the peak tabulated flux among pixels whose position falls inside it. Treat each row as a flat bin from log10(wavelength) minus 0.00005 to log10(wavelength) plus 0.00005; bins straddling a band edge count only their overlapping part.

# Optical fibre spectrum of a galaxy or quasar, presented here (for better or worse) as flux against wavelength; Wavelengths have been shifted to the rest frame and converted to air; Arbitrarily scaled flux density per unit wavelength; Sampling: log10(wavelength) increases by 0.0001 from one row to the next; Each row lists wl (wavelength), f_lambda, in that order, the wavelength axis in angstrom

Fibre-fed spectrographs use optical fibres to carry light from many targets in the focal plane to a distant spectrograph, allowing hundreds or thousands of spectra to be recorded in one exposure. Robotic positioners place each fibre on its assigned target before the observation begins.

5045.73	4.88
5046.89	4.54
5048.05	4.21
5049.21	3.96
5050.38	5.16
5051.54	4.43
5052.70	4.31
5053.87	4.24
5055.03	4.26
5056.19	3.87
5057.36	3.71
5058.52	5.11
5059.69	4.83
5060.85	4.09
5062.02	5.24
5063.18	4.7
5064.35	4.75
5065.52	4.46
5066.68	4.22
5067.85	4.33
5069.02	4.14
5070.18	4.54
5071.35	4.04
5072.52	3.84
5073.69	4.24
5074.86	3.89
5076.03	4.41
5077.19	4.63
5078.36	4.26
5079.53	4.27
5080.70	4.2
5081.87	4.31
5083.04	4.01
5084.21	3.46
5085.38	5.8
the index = 5.11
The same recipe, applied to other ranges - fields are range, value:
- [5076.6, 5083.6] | 4.63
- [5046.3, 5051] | 5.16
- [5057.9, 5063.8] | 5.24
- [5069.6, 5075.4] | 4.54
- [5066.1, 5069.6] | 4.33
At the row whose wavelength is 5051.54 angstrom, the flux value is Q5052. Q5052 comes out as 4.43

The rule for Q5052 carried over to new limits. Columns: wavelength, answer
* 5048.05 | 4.21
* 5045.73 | 4.88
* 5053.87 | 4.24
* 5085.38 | 5.8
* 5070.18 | 4.54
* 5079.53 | 4.27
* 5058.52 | 5.11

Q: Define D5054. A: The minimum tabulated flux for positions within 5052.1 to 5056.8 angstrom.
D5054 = 3.87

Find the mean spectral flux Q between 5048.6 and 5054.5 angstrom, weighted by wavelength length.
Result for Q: 4.42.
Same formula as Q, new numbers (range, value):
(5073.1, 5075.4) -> 4.06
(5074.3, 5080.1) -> 4.3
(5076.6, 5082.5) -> 4.34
